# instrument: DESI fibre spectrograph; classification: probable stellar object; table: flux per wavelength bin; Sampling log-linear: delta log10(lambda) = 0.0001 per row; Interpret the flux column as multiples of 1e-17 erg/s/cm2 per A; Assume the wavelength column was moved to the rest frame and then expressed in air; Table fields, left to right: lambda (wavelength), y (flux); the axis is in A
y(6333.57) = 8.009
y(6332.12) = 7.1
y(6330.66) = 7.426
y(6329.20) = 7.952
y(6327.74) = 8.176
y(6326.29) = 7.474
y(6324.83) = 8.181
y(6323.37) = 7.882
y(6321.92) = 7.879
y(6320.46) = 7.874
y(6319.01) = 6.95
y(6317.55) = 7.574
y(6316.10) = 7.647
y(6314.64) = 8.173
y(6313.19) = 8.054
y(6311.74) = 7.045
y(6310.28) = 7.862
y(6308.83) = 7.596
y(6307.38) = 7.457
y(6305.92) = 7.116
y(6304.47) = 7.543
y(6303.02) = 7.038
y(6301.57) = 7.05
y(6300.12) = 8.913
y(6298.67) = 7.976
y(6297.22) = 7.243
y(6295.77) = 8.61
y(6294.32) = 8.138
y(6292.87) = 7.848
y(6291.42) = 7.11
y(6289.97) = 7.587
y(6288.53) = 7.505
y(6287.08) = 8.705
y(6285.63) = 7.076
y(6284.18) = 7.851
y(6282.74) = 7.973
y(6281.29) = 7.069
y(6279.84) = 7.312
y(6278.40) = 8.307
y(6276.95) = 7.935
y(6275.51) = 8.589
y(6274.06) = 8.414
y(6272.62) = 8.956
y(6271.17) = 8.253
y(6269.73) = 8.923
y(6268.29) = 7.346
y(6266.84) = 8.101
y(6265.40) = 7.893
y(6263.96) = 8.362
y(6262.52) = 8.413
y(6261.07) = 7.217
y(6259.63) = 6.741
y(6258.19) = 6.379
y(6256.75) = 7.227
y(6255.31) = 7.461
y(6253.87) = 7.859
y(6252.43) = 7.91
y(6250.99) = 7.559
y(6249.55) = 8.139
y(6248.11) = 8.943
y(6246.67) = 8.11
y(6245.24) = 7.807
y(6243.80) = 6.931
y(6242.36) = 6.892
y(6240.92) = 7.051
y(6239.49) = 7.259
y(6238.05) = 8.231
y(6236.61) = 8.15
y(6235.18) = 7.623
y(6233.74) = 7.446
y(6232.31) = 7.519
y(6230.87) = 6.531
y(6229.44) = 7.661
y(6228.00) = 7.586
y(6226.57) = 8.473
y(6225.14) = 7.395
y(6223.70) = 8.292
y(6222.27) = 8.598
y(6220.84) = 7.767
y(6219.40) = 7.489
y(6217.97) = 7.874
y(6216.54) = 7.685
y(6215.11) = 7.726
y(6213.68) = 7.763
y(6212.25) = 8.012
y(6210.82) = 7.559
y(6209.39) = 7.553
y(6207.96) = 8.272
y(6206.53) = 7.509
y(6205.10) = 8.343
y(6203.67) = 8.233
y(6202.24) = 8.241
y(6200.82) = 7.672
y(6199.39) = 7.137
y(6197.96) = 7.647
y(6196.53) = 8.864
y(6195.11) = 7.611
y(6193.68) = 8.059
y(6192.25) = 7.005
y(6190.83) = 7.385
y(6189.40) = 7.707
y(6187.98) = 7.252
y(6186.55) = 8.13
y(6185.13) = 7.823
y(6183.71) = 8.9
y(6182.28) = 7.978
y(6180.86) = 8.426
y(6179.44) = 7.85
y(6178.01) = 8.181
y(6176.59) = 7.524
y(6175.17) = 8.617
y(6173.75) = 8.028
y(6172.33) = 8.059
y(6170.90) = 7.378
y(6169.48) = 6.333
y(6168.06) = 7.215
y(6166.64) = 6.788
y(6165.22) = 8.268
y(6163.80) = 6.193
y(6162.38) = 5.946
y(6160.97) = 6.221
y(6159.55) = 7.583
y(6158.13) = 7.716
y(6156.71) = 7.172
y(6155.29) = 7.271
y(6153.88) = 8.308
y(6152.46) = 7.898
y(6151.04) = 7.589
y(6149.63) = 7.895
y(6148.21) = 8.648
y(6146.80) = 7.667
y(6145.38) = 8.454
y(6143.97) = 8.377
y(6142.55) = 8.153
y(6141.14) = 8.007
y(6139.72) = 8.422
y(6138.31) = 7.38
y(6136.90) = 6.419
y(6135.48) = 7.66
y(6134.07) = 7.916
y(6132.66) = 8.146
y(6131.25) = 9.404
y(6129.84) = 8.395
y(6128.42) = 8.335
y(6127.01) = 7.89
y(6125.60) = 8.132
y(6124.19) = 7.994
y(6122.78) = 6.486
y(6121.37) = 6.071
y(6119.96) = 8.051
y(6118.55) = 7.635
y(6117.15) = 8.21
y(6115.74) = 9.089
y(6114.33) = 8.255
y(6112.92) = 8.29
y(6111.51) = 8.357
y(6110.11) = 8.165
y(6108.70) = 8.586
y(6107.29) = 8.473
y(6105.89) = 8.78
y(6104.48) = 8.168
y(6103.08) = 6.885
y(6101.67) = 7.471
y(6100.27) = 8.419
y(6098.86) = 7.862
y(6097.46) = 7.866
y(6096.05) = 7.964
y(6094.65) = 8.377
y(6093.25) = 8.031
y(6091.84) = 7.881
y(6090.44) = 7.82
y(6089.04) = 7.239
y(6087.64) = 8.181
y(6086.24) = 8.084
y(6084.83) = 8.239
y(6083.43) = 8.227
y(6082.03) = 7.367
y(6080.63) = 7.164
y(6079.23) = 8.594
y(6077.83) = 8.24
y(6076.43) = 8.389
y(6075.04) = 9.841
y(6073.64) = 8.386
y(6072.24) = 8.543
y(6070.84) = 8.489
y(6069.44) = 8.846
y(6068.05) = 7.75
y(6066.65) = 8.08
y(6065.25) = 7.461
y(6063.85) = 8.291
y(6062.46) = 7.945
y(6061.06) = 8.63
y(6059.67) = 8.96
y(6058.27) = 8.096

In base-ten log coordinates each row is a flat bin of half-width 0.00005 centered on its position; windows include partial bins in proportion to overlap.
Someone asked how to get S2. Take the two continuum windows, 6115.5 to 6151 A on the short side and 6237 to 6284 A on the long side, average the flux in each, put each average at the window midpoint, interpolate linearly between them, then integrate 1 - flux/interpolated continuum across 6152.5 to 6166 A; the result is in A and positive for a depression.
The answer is 1.2 A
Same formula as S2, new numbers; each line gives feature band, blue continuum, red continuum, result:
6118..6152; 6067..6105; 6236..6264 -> 0.3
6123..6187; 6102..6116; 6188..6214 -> 1.9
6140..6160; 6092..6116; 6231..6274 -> 0.3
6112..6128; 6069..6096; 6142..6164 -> 0.1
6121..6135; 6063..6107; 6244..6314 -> 0.2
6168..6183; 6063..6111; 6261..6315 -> 0.4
